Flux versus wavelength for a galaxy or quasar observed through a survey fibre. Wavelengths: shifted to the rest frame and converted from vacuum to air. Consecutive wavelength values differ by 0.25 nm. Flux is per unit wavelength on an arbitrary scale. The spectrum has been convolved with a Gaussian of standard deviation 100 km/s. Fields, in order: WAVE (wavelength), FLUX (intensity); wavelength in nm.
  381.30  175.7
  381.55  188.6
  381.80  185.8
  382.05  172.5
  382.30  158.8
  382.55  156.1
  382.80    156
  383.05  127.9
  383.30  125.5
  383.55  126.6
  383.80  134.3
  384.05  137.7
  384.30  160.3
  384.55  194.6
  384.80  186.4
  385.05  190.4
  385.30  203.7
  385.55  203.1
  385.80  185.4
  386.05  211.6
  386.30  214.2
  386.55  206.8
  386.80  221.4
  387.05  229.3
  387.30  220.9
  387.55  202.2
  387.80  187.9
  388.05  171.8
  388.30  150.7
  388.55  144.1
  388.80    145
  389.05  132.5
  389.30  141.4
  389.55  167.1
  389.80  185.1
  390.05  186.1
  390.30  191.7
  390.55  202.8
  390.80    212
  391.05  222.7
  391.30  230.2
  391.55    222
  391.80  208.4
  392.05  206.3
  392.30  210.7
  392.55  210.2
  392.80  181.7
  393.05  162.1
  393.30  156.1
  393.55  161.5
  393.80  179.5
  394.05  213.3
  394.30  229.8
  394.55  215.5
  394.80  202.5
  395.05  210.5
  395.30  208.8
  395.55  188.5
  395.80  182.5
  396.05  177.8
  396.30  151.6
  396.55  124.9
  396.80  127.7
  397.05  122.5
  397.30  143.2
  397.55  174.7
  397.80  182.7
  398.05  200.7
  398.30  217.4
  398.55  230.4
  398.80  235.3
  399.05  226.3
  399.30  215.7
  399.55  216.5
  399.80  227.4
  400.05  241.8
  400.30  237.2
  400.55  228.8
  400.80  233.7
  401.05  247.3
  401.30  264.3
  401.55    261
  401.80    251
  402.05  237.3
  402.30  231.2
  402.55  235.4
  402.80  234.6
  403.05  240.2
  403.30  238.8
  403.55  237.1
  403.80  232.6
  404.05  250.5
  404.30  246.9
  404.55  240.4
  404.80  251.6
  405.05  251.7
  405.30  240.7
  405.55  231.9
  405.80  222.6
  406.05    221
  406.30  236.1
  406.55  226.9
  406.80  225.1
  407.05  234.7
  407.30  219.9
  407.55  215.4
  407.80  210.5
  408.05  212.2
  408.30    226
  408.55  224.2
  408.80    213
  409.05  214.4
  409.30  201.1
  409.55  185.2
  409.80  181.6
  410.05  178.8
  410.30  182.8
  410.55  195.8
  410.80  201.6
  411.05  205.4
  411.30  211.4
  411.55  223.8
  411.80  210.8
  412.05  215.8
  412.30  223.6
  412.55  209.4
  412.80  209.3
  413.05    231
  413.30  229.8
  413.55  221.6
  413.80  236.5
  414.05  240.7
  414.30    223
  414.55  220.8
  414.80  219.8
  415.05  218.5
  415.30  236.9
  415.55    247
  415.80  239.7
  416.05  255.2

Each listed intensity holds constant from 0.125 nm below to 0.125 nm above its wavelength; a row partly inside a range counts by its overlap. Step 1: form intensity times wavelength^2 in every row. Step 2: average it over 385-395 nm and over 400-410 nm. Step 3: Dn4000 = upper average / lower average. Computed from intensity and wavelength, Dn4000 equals 1.29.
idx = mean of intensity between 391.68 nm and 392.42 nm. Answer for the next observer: 208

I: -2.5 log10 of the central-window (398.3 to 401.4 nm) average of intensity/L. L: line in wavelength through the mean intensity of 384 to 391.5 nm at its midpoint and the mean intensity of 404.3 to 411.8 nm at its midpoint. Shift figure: -0.13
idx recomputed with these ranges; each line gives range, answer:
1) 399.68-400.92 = 234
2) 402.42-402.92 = 235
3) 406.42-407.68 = 224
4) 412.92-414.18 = 232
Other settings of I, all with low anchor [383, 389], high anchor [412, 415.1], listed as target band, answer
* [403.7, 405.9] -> -0.16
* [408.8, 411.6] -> 0.10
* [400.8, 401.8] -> -0.24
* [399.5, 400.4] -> -0.15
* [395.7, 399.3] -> 0.10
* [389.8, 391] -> -0.07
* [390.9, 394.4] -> -0.06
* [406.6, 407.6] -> -0.06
